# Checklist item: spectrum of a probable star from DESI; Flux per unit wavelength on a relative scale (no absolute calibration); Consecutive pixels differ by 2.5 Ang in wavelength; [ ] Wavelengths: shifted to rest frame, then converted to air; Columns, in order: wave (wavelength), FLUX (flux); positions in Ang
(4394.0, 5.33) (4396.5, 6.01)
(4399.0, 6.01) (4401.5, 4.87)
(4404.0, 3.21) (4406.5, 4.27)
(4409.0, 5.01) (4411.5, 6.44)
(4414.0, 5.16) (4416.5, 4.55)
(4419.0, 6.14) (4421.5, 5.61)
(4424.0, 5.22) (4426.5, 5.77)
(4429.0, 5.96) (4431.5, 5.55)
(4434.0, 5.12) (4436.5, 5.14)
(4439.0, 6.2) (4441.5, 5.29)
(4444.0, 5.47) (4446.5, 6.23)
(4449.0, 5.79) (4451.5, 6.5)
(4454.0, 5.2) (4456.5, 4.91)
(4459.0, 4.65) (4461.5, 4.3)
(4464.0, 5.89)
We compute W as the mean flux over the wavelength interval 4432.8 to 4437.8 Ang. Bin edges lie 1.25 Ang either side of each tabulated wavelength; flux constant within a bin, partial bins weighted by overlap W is 5.14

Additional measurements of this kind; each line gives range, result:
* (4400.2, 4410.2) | 4.35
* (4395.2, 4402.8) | 5.61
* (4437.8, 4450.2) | 5.79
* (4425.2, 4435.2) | 5.6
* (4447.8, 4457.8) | 5.59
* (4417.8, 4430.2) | 5.74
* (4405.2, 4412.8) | 5.23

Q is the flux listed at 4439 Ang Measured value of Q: 6.2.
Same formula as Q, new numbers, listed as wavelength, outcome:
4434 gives 5.12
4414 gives 5.16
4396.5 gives 6.01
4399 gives 6.01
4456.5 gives 4.91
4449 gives 5.79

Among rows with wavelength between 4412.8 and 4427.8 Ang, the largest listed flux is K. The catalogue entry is 6.14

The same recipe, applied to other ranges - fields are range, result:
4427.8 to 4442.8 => 6.2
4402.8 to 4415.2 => 6.44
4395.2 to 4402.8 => 6.01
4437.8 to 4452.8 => 6.5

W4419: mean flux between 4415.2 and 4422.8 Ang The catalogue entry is 5.43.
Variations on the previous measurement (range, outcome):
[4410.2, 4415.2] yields 5.8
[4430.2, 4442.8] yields 5.46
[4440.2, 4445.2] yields 5.39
